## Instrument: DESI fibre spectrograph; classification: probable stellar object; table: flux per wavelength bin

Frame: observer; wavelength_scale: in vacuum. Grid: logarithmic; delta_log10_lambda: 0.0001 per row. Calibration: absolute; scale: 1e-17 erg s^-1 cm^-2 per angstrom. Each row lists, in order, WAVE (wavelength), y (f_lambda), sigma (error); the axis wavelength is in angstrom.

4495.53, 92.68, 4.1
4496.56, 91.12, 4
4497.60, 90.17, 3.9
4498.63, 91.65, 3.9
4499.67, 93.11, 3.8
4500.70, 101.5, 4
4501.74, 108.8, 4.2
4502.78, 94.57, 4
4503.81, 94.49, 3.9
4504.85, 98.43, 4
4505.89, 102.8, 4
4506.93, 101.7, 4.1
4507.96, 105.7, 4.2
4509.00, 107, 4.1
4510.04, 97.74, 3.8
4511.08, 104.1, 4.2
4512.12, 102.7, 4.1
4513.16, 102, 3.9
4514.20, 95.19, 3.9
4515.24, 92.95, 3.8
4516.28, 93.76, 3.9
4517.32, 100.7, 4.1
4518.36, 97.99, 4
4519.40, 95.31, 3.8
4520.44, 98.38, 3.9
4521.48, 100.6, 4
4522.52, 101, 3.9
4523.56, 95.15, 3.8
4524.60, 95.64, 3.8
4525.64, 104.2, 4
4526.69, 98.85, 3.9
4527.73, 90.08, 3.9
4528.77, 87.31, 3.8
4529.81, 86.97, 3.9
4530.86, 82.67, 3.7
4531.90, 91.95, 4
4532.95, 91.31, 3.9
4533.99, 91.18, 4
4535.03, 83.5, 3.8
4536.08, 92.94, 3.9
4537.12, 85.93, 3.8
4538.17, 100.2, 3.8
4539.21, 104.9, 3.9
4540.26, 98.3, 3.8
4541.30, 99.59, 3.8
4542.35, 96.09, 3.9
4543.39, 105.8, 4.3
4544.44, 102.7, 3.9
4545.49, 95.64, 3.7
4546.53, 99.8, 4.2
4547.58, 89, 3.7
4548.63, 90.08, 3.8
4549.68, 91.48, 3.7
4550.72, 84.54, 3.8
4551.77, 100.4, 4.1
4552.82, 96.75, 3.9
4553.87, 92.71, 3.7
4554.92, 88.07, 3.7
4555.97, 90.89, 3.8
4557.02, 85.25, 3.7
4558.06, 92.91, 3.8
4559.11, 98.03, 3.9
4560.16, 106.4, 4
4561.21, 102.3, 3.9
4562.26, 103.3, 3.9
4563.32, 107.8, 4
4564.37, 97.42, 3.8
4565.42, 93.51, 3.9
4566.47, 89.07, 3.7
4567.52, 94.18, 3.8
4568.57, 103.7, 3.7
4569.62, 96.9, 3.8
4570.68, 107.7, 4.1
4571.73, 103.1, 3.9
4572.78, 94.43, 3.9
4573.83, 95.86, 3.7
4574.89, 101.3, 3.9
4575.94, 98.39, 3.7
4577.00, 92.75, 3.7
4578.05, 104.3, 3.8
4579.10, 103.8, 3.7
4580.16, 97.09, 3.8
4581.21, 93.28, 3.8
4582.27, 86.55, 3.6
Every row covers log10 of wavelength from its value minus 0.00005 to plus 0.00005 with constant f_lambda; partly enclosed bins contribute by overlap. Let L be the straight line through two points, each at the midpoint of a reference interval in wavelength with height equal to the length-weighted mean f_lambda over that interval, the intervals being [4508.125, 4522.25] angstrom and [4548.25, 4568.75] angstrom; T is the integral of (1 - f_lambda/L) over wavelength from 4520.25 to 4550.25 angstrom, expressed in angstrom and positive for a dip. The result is 0.8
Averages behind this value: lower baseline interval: 99.3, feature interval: 94.8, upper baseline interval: 95.4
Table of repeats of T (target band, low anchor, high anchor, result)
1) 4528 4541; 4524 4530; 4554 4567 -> 0.4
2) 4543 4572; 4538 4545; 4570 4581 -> 1.1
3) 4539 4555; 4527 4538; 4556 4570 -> -0.5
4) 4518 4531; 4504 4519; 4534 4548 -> 0.4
